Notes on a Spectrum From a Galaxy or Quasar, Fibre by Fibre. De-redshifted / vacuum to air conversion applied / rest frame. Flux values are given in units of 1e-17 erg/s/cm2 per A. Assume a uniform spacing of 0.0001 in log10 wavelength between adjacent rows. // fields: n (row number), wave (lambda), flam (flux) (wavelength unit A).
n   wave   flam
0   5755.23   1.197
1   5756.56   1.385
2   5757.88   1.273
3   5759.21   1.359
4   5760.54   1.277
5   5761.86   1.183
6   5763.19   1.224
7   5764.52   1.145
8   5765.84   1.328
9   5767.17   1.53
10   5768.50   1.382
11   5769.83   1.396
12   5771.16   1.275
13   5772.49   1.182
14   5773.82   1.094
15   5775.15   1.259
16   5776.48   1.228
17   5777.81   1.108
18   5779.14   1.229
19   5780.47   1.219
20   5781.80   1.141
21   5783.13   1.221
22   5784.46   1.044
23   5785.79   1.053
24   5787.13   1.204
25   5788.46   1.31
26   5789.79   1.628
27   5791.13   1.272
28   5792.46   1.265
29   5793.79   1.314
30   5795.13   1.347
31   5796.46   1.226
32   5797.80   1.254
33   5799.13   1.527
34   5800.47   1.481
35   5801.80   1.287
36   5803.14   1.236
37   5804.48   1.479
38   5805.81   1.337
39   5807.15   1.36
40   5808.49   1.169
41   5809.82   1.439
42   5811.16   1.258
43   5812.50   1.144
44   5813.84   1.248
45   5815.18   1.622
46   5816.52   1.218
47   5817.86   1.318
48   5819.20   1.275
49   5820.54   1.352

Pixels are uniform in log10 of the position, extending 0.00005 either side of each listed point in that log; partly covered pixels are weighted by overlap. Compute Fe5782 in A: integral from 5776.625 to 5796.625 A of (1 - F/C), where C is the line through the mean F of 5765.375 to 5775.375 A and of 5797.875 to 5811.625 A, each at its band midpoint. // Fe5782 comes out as 1.4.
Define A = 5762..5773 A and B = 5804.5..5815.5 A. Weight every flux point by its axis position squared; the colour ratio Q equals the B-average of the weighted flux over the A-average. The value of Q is 1.03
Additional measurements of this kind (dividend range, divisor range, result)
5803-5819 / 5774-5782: 1.12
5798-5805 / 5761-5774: 1.10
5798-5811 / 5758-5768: 1.07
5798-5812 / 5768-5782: 1.11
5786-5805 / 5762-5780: 1.07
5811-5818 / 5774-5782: 1.10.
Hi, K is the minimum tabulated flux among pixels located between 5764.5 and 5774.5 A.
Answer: 1.094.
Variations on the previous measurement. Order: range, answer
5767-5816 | 1.044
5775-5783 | 1.108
